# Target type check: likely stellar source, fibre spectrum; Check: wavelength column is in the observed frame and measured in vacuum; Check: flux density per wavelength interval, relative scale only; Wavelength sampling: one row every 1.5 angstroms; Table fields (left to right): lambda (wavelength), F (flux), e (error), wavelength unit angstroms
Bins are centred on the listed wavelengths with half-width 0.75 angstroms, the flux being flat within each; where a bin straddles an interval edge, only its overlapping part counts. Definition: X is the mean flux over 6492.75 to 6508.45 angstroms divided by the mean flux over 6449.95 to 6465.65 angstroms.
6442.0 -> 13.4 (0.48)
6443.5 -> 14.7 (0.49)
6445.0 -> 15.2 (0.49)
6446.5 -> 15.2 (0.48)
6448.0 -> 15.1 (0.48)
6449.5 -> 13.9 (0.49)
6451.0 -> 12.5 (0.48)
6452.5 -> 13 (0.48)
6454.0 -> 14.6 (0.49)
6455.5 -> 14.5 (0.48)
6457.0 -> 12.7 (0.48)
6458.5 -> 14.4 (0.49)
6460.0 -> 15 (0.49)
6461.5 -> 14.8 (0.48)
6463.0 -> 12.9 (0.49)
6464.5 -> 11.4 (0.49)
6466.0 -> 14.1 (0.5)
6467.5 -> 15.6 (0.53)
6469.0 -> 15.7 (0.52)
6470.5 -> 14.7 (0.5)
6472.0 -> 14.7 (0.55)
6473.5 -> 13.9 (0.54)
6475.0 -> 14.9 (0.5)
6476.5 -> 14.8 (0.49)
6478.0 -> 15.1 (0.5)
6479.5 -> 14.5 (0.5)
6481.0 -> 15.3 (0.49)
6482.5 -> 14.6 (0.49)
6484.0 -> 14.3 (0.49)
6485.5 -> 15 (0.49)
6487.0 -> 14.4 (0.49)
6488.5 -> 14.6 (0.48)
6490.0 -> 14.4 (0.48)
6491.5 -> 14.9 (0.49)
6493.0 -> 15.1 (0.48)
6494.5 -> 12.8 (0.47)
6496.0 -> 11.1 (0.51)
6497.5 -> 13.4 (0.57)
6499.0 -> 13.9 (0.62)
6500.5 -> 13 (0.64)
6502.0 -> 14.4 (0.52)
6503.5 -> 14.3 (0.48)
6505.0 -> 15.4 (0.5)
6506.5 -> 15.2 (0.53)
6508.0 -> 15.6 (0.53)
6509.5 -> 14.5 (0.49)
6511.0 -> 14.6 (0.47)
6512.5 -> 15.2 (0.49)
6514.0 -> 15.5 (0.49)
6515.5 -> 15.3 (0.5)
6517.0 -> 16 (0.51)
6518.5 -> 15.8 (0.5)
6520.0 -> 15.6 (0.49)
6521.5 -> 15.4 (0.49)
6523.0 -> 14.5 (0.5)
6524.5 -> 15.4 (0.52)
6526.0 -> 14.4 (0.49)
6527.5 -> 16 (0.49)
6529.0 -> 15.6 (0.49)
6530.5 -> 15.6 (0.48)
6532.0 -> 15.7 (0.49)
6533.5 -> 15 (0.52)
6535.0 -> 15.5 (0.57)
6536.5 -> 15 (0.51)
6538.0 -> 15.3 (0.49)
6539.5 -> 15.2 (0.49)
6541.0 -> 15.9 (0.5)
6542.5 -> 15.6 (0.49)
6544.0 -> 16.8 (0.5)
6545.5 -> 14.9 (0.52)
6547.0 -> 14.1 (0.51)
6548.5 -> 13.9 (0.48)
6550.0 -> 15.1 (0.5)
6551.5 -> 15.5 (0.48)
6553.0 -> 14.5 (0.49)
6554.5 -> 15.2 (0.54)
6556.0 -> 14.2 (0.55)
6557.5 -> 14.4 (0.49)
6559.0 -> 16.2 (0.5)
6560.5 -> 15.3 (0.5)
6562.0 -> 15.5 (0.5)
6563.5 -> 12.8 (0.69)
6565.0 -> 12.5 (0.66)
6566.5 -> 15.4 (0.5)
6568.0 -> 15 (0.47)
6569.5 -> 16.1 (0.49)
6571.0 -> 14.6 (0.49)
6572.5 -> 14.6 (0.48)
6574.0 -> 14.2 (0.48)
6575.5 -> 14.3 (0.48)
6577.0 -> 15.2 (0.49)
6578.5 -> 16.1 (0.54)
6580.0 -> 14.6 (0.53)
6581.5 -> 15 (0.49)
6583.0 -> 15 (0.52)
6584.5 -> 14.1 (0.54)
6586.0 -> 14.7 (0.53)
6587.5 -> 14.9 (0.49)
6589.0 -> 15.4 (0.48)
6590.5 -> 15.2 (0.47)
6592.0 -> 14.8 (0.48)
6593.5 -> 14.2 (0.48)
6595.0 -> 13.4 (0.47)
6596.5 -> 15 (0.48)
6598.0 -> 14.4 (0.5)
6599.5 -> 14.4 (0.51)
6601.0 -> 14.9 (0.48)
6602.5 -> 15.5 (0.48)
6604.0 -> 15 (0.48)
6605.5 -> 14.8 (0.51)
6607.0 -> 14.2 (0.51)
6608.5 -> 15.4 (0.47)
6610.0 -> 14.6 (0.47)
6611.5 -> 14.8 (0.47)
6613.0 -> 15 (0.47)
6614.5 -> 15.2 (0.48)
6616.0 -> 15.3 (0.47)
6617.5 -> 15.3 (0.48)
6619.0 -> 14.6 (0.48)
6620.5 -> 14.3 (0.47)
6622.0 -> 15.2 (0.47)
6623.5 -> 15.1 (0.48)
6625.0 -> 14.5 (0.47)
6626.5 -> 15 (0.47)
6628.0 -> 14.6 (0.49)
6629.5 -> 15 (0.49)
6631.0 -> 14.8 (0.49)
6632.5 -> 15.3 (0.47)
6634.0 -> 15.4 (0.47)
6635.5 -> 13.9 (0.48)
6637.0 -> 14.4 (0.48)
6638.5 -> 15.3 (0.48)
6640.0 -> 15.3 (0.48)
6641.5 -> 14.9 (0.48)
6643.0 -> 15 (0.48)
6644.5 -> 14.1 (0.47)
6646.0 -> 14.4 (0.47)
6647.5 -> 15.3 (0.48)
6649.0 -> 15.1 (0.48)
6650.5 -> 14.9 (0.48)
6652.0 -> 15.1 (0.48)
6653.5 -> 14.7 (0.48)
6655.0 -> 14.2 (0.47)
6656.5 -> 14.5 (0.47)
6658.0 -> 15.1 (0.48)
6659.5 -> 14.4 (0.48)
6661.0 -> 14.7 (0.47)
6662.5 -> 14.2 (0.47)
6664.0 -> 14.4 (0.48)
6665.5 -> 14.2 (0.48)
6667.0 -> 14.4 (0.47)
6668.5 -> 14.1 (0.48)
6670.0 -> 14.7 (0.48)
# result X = 1.03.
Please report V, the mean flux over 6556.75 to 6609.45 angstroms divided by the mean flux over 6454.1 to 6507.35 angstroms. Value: 1.0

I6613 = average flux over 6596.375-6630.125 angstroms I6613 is 14.9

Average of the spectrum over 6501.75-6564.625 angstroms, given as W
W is 15.1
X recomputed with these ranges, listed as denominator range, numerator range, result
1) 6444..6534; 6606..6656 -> 1.02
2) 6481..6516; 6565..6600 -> 1.02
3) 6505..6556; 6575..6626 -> 0.97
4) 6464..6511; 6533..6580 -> 1.04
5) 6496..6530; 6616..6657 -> 1.00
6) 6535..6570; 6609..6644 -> 0.99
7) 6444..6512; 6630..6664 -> 1.03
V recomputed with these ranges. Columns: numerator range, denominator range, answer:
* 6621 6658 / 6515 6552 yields 0.97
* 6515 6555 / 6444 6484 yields 1.07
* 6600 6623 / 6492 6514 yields 1.05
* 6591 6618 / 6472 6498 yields 1.03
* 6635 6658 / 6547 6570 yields 1.00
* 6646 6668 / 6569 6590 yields 0.98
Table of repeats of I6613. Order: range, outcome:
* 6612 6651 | 14.9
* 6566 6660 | 14.8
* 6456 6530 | 14.6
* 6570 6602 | 14.7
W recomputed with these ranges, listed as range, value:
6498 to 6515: 14.7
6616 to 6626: 14.9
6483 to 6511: 14.3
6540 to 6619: 14.9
